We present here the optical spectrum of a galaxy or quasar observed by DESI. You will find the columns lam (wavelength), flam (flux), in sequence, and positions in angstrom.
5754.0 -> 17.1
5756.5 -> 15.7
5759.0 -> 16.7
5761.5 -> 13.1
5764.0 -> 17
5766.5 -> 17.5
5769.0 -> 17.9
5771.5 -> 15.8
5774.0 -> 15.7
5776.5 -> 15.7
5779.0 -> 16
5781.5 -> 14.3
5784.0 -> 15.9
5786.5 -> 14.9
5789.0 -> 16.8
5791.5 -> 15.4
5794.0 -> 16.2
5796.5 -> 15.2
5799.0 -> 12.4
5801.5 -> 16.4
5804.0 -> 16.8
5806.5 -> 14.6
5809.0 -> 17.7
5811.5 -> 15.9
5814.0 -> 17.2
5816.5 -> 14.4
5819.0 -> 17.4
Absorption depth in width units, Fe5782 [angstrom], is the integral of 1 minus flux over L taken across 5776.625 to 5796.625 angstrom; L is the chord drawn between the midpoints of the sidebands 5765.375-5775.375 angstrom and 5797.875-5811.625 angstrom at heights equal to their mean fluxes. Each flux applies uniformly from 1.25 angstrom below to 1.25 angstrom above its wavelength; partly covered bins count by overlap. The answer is 0.72 angstrom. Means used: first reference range 16.7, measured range 15.6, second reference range 15.6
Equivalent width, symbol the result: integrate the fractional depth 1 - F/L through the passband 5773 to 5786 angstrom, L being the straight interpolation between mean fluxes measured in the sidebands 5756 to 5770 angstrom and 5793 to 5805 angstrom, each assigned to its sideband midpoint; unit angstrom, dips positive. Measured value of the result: 0.3 angstrom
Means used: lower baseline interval 16.3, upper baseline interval 15.4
